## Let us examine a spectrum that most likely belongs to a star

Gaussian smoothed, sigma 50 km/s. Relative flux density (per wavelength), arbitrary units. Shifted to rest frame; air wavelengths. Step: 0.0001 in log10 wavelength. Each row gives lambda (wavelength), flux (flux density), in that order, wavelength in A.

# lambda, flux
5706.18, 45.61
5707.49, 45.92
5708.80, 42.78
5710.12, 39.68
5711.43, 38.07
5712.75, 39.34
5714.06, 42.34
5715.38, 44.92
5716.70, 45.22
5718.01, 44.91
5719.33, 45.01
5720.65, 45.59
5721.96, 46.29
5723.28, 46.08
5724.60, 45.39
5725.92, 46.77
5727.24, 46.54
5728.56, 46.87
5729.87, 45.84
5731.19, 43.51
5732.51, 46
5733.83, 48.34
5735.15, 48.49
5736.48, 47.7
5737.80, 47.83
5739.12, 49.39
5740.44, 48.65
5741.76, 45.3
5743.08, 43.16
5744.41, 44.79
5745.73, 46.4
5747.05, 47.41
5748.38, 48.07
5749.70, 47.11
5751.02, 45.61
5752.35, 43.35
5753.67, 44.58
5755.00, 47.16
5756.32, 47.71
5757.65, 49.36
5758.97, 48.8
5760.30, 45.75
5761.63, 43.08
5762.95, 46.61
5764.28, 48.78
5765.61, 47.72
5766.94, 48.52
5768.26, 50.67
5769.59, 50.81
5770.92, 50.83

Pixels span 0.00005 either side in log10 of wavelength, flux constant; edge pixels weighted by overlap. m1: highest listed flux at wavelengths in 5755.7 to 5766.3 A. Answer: 49.36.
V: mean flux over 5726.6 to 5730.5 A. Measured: 46.5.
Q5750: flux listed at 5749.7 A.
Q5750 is 47.11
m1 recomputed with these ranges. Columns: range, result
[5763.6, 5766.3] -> 48.78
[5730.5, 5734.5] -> 48.34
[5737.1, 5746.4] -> 49.39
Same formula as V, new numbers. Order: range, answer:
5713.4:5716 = 43.6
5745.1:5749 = 47.3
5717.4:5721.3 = 45.1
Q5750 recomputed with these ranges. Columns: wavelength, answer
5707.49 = 45.92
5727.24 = 46.54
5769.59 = 50.81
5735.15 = 48.49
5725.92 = 46.77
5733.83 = 48.34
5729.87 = 45.84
